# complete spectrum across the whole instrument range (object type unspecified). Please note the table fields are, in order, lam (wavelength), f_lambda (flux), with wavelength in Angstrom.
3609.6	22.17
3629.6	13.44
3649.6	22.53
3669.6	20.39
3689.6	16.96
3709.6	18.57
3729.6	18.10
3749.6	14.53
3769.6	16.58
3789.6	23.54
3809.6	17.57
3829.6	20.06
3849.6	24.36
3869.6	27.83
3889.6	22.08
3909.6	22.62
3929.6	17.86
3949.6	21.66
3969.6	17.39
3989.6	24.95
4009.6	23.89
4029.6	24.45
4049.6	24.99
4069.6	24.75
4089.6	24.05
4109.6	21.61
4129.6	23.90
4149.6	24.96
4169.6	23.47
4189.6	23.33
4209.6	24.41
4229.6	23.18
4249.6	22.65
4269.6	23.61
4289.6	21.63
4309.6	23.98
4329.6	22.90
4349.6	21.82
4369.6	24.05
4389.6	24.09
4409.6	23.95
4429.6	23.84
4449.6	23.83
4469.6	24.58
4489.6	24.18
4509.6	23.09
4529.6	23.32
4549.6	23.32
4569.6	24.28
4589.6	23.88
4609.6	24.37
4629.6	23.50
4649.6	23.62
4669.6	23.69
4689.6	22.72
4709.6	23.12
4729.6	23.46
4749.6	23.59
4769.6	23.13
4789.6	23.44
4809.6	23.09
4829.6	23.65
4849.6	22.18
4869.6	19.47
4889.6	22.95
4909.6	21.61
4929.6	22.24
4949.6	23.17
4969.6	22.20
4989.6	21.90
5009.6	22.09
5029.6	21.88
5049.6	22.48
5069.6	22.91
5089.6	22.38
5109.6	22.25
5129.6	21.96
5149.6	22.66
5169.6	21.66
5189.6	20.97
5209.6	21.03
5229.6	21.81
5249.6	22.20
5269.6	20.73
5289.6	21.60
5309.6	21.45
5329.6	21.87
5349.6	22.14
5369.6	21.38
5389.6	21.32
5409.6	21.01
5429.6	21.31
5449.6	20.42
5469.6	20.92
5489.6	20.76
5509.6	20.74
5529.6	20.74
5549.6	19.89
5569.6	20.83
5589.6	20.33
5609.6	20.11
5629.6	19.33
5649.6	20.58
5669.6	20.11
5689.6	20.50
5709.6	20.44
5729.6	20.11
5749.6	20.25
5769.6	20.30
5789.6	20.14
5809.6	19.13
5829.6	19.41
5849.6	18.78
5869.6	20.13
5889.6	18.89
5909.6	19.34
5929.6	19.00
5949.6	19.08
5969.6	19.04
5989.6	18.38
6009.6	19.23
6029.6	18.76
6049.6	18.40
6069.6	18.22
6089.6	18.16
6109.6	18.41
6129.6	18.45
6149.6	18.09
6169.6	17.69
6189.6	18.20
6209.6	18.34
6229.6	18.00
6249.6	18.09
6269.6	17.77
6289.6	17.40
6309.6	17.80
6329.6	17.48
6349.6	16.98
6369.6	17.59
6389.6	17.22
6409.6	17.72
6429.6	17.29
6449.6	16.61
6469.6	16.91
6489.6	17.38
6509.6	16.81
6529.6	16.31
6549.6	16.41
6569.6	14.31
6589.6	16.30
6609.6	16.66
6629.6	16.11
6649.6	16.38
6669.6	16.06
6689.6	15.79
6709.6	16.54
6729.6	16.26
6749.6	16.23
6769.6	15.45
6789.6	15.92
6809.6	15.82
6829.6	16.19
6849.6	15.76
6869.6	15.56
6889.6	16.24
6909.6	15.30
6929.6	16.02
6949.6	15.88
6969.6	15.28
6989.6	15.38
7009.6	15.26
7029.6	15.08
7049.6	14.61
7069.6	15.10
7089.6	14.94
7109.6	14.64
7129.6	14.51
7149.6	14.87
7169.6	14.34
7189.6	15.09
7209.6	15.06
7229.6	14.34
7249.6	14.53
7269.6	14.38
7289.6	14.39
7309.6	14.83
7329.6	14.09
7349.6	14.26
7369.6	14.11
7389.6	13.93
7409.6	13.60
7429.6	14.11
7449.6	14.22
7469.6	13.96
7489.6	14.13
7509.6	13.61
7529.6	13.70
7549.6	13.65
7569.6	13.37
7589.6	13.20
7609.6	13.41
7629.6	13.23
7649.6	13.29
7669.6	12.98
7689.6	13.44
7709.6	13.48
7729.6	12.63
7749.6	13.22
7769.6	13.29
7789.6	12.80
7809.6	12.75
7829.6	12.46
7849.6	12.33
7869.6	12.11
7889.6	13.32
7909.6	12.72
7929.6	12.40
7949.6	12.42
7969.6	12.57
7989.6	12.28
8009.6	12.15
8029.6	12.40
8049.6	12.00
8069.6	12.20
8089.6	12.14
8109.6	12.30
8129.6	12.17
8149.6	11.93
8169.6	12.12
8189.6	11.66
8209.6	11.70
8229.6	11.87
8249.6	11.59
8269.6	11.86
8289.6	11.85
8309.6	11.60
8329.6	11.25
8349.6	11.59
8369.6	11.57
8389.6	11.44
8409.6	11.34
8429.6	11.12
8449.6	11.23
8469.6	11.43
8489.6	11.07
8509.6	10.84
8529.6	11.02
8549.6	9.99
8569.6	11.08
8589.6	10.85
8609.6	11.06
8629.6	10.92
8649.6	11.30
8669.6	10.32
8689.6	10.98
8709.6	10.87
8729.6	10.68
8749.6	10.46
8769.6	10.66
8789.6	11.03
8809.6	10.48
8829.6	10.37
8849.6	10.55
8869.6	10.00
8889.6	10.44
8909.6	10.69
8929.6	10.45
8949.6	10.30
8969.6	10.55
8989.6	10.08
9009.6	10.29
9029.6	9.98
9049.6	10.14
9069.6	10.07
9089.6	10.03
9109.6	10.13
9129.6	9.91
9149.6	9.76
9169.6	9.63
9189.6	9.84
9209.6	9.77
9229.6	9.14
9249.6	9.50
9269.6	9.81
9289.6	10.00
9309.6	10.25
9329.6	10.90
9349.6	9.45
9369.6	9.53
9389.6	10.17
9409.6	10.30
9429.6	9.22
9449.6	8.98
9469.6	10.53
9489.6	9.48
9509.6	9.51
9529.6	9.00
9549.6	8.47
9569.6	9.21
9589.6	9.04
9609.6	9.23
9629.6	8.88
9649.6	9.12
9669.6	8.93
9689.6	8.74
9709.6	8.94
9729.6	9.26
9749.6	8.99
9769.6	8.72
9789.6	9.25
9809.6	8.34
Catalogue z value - 0.00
